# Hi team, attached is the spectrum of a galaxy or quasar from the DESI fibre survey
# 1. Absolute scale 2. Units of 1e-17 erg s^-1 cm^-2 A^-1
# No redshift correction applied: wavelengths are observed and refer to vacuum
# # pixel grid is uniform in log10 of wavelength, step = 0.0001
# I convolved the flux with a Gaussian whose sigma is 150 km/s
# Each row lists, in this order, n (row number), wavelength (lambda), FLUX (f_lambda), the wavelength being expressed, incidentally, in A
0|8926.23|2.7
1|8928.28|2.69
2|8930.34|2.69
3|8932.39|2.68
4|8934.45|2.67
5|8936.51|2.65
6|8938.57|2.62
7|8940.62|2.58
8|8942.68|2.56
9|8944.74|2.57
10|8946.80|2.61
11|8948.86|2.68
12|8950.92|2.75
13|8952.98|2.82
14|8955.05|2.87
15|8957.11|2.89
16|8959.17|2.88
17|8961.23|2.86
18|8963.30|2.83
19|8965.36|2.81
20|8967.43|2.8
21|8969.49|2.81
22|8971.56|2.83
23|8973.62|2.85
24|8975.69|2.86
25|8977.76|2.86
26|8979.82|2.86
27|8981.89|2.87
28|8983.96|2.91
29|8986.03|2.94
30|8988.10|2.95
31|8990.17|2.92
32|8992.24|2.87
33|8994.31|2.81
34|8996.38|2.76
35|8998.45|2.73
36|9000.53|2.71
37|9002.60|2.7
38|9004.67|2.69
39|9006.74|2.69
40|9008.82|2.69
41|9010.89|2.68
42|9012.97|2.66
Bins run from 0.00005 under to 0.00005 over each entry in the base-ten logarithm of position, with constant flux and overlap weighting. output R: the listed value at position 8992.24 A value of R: 2.87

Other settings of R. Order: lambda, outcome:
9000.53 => 2.71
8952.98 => 2.82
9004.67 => 2.69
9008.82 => 2.69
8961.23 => 2.86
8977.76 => 2.86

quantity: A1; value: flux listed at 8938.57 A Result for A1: 2.62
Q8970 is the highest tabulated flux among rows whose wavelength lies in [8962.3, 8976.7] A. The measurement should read 2.86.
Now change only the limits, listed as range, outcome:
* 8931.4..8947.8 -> 2.68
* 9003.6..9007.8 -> 2.69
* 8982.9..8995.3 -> 2.95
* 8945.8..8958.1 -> 2.89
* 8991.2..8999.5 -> 2.87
